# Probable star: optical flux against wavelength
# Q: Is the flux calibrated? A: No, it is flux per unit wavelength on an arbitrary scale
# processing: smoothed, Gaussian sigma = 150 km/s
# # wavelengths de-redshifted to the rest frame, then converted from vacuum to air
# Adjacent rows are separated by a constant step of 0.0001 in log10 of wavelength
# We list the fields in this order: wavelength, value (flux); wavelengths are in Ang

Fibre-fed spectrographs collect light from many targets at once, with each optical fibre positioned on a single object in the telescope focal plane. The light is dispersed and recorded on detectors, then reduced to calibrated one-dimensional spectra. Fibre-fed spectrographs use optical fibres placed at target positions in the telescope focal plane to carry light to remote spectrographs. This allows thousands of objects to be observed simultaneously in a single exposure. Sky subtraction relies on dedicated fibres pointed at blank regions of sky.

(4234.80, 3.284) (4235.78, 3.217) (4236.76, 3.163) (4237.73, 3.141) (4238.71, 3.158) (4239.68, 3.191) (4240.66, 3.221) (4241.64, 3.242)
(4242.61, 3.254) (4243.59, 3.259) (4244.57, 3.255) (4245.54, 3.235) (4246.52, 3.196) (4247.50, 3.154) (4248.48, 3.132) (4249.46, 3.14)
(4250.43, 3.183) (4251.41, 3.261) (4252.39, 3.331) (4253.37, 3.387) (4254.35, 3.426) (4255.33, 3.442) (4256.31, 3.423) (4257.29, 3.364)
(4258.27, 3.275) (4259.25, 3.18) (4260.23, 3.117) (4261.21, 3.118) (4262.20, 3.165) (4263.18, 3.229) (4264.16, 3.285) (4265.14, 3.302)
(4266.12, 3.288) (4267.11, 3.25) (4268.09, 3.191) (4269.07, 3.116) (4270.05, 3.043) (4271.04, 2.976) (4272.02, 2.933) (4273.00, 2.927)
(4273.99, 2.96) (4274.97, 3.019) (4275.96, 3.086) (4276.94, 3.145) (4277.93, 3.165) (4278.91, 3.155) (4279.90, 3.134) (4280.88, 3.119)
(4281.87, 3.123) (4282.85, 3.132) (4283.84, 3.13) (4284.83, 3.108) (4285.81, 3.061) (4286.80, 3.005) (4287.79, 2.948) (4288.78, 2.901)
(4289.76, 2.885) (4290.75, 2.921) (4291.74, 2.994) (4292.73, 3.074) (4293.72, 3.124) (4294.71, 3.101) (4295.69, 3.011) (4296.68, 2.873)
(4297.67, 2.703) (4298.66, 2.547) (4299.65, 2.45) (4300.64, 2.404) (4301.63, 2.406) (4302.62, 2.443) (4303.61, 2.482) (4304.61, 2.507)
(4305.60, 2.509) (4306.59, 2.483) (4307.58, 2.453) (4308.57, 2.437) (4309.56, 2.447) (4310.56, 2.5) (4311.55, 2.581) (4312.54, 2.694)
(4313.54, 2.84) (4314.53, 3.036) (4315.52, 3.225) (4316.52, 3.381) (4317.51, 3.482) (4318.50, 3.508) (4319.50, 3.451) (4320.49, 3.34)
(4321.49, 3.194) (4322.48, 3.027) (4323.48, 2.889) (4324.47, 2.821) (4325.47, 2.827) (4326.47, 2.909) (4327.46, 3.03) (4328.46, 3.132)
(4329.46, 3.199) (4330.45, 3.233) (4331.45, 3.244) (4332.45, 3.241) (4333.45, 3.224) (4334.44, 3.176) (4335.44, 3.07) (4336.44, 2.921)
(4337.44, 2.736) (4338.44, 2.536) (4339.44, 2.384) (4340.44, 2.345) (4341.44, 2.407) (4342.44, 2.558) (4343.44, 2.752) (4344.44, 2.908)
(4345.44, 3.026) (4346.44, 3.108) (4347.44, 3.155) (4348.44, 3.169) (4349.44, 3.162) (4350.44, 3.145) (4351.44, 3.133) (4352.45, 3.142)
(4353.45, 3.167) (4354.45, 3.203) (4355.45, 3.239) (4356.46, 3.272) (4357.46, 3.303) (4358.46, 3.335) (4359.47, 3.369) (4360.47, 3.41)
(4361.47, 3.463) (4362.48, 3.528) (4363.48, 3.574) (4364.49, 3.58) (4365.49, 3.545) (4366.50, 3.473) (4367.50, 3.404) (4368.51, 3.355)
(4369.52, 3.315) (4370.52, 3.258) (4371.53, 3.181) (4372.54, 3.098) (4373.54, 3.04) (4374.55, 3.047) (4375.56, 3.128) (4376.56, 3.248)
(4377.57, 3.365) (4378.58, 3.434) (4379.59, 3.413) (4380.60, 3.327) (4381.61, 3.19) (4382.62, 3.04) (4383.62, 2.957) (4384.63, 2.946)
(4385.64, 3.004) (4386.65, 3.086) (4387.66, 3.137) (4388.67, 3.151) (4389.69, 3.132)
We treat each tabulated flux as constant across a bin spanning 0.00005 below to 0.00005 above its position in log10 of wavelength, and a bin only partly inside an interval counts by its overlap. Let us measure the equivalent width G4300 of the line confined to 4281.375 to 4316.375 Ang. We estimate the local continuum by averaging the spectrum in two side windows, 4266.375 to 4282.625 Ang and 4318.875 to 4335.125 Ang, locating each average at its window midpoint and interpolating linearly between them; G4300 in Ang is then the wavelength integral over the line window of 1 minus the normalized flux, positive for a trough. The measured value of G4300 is 3.5 Ang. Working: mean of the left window 3.09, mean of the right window 3.12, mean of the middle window 2.79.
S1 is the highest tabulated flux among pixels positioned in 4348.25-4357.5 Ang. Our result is 3.303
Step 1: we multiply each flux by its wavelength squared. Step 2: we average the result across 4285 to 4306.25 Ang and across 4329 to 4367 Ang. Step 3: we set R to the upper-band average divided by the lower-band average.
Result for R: 1.1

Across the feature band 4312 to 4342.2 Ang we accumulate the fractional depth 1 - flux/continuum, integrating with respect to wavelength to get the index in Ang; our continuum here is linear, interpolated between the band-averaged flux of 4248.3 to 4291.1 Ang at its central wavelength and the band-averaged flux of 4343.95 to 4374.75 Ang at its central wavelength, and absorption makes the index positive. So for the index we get 1.97 Ang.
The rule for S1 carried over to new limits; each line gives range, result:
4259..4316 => 3.302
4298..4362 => 3.508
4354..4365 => 3.58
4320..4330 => 3.34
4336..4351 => 3.169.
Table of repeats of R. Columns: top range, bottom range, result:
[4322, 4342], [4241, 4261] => 0.93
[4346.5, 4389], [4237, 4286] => 1.07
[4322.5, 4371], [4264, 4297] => 1.04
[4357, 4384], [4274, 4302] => 1.16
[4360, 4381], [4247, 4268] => 1.08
